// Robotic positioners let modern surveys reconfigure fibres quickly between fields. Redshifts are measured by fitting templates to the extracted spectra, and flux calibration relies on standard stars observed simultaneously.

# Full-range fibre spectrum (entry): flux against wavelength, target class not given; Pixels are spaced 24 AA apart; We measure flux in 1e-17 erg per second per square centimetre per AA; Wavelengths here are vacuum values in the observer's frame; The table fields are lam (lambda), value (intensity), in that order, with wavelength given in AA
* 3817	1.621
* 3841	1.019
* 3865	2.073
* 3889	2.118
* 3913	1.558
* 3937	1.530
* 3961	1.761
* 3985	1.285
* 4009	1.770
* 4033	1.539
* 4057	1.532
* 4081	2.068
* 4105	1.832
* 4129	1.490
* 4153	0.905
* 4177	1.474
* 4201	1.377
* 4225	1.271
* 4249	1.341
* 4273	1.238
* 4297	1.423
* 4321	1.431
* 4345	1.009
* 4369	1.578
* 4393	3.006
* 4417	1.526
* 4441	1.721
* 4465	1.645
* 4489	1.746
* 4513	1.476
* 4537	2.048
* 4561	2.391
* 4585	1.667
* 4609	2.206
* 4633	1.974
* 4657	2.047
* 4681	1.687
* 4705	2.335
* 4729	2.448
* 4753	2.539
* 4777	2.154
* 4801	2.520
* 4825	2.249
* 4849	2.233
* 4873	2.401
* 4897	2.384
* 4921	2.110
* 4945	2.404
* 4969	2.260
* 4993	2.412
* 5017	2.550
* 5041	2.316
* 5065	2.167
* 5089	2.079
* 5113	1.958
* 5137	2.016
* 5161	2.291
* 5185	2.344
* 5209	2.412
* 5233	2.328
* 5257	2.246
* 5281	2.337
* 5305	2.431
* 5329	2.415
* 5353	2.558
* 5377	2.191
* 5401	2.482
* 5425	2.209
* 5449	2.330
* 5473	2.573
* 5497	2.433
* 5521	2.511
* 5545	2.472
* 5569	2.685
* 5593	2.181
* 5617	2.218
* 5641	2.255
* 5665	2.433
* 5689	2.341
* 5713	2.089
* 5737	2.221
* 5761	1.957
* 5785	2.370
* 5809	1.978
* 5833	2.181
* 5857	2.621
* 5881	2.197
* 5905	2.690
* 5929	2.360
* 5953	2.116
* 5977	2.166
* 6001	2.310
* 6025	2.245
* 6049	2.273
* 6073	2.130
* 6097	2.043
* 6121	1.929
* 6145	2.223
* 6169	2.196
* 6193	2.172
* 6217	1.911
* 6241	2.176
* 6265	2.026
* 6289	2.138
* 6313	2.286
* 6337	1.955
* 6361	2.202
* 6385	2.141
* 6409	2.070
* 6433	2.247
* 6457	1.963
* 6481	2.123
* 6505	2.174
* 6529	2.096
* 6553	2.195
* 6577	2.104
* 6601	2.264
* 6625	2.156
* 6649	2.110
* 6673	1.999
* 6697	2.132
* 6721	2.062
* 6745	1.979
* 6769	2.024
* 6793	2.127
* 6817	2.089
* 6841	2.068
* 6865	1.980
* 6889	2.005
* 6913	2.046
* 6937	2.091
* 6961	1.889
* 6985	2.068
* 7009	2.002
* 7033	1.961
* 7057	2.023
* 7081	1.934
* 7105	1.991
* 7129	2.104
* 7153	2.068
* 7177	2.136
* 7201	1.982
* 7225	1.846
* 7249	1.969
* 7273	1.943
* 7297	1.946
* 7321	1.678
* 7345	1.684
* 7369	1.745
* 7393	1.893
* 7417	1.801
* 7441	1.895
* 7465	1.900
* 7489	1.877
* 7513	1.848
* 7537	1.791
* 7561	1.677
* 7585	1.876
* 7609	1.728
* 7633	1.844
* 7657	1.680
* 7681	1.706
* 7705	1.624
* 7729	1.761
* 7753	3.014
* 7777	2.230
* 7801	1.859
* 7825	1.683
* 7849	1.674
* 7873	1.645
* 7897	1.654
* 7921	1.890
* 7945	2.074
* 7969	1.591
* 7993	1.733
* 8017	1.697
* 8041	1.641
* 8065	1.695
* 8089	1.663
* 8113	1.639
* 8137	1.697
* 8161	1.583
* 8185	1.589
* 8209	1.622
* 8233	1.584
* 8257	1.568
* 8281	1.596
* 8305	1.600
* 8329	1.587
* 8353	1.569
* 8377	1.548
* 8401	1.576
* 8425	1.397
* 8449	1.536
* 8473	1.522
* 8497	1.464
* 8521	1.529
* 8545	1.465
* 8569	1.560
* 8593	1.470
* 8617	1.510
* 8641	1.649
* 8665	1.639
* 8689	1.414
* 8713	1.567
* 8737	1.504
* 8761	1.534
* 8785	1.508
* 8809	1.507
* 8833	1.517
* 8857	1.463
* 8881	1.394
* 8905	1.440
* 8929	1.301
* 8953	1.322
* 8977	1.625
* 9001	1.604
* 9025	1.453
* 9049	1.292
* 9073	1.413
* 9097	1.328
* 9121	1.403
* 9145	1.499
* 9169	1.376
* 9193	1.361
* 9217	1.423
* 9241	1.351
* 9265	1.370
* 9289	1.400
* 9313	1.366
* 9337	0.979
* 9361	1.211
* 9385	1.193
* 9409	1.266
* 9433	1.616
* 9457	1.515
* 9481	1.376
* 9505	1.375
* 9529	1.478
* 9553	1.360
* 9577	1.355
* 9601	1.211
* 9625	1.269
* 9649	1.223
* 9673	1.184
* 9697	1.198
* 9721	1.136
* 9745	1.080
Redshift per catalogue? 0.180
